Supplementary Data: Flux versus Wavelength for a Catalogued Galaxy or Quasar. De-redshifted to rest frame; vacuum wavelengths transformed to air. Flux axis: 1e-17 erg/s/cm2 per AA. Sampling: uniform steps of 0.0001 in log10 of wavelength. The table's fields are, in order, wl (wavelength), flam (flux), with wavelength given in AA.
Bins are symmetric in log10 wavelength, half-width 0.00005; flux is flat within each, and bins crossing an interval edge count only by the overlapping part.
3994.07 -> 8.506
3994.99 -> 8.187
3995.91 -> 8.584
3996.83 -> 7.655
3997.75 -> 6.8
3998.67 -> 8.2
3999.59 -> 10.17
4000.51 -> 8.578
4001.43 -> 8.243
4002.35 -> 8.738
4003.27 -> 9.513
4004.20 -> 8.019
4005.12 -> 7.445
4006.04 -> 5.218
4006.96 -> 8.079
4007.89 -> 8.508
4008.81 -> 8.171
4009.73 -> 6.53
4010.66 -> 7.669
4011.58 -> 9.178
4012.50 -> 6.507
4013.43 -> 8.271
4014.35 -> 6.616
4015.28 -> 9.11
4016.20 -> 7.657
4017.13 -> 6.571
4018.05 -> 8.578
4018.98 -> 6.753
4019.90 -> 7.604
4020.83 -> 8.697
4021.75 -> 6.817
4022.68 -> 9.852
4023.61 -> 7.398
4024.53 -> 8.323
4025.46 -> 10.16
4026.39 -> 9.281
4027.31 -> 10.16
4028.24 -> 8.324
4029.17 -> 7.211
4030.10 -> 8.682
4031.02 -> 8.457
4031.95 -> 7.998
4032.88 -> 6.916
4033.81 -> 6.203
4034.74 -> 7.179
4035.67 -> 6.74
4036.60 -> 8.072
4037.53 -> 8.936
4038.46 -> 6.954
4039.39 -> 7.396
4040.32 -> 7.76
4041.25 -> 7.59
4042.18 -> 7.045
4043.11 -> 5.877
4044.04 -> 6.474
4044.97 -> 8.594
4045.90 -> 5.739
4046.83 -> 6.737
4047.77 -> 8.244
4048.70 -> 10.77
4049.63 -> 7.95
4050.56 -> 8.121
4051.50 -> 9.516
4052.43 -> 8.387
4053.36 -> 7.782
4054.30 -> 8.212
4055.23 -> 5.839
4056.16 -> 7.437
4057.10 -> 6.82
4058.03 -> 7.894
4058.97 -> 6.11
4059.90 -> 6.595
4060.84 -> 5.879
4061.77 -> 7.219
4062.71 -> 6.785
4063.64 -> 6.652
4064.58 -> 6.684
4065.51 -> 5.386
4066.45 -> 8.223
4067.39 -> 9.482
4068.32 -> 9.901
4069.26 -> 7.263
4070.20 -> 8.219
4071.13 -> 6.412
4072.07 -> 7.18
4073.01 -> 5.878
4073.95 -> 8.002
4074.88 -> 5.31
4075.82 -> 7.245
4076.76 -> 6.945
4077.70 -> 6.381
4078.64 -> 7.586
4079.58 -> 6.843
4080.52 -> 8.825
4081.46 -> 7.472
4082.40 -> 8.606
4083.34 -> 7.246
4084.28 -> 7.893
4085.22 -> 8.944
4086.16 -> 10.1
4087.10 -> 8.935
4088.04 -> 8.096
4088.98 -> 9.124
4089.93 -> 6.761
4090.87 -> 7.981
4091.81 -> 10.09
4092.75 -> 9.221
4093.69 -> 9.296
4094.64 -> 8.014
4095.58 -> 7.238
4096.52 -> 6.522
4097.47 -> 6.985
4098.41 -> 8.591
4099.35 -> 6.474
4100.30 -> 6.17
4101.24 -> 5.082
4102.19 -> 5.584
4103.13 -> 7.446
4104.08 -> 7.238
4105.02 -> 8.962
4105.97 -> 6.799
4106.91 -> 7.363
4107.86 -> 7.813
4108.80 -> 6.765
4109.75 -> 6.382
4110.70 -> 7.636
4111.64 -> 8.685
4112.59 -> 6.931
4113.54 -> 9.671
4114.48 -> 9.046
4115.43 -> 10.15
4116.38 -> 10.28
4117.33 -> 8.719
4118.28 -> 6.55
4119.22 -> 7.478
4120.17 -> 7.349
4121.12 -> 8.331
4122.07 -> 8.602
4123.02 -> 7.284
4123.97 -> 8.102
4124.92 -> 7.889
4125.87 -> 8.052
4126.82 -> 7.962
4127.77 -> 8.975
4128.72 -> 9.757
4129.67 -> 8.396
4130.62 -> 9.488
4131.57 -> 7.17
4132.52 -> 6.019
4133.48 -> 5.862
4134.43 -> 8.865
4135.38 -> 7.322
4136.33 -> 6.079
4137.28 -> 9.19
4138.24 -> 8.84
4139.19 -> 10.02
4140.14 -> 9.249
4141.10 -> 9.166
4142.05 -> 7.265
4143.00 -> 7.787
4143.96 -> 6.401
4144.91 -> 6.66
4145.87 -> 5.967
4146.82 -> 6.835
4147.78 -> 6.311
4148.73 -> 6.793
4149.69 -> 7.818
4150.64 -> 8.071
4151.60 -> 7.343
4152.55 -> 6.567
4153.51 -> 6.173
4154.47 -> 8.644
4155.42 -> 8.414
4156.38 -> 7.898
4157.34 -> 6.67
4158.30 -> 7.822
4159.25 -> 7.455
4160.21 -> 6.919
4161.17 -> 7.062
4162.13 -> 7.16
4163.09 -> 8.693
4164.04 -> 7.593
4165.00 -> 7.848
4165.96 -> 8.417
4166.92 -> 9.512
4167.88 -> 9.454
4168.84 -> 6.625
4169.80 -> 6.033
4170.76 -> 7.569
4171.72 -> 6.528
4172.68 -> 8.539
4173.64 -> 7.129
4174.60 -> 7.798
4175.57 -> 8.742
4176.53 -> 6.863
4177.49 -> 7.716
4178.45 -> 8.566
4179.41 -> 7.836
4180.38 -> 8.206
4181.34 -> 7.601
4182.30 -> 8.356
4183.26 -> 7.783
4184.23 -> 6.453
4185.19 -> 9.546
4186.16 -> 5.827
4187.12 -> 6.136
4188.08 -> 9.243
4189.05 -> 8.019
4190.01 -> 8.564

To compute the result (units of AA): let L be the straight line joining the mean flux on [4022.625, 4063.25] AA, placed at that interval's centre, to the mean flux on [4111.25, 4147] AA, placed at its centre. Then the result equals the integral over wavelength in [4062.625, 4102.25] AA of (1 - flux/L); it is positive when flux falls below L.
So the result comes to 1.3 AA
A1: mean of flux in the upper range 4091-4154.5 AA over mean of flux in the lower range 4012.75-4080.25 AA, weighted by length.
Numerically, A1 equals 1.0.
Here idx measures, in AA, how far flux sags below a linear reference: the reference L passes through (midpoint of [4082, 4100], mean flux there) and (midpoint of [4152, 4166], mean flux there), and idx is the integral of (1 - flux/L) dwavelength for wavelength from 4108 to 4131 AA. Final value -1.0 AA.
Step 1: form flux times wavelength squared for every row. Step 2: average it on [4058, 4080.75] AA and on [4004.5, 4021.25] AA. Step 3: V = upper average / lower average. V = 1.0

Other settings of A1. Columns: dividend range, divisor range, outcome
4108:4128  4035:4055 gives 1.05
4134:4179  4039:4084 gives 1.04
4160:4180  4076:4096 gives 0.95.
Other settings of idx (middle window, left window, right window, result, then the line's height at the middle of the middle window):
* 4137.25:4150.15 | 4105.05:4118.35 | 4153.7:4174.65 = 0.3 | 7.86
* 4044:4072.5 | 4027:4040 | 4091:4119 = 0.9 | 7.77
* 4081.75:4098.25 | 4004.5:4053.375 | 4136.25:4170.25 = -1.2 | 7.74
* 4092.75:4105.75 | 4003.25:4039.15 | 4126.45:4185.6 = 0.9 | 7.8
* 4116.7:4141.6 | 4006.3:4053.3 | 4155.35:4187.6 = -1.3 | 7.72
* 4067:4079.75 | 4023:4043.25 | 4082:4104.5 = 0.8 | 7.84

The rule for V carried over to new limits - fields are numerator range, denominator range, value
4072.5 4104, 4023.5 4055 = 0.98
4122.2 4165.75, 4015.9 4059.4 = 1.04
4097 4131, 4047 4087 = 1.06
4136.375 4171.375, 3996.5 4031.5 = 1.01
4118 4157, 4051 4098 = 1.04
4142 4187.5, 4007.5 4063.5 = 1.04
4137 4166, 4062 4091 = 1.04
